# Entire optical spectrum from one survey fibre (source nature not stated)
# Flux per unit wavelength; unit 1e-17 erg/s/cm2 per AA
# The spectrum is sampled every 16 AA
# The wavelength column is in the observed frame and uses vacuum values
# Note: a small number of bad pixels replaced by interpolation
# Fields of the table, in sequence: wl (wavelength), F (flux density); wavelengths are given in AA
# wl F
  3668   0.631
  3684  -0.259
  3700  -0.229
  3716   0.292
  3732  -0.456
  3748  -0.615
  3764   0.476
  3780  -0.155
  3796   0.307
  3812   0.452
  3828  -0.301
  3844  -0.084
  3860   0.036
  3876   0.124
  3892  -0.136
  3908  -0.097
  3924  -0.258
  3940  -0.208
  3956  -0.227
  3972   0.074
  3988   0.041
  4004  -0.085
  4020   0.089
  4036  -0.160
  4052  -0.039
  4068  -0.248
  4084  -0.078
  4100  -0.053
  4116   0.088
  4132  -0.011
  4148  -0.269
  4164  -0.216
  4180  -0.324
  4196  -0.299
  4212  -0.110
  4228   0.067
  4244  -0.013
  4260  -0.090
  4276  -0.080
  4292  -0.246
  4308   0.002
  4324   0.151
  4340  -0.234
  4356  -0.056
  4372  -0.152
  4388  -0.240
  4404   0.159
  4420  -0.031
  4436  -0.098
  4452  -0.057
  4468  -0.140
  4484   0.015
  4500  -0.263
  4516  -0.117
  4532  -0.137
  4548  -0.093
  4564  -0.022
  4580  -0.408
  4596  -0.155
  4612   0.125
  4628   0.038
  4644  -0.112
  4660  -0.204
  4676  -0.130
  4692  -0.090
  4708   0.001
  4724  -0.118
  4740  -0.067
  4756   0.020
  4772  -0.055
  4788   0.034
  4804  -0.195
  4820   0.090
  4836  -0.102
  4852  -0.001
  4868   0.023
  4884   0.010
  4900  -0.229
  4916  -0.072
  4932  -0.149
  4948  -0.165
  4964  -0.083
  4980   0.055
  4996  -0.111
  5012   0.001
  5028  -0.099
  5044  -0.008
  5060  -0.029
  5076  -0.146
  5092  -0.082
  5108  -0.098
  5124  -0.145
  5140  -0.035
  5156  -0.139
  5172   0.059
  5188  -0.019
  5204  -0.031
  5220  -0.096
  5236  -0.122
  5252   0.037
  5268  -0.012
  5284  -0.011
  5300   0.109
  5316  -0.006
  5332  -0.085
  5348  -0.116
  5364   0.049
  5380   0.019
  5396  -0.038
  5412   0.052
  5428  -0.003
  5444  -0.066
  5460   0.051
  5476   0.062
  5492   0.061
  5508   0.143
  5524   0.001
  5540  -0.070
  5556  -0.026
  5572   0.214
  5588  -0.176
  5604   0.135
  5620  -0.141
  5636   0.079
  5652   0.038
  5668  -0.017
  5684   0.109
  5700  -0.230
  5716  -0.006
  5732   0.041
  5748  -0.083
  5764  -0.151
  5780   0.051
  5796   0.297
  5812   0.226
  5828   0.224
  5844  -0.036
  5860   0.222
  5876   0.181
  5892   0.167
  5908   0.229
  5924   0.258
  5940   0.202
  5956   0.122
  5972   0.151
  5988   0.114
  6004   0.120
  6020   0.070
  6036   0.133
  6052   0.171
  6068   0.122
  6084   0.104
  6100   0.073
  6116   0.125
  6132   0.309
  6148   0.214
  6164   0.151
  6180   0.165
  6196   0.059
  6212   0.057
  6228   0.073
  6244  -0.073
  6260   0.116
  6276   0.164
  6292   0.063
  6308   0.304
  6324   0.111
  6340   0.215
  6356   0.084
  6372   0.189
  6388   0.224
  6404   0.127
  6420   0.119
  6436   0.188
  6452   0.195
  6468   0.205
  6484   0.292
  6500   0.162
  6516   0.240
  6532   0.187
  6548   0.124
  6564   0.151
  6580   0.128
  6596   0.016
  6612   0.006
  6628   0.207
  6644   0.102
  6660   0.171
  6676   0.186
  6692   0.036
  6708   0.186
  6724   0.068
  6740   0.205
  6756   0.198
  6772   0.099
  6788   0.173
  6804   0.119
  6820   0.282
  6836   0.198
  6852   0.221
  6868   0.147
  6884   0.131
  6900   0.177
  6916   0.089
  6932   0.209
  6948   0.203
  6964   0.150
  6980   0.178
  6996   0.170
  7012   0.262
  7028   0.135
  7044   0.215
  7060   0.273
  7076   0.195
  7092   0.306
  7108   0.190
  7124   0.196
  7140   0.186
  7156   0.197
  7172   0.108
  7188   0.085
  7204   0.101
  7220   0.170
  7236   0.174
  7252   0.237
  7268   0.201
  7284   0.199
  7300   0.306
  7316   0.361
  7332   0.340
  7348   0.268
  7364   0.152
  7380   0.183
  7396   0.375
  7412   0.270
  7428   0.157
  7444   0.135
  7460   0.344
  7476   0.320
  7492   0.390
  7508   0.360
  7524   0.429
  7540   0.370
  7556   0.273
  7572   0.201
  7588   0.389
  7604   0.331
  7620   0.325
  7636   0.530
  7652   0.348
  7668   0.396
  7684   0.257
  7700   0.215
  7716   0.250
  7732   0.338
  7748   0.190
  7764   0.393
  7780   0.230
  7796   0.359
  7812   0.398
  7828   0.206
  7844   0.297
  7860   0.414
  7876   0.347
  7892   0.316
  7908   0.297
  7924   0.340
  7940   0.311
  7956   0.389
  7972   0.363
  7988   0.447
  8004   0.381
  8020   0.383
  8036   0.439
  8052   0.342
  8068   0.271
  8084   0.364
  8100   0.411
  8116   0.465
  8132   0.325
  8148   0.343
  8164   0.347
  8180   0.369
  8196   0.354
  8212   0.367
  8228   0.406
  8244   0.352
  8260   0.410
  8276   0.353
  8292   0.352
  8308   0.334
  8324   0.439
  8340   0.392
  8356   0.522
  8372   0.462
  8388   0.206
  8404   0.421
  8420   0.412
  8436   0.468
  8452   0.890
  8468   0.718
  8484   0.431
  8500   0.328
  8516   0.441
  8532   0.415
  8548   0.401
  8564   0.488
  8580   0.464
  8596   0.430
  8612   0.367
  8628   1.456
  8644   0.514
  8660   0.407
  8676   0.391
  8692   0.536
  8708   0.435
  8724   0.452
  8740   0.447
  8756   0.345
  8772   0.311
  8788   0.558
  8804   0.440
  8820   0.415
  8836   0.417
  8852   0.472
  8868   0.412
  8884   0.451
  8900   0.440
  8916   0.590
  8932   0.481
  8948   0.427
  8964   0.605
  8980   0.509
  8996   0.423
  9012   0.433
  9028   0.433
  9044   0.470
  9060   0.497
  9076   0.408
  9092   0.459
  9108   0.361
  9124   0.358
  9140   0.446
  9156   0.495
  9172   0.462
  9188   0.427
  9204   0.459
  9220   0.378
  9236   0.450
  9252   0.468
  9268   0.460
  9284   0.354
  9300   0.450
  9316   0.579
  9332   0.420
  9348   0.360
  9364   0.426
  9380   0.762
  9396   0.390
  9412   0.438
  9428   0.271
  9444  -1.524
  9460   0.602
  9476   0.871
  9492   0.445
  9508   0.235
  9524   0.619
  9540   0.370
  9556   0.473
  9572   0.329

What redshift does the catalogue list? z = 0.87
